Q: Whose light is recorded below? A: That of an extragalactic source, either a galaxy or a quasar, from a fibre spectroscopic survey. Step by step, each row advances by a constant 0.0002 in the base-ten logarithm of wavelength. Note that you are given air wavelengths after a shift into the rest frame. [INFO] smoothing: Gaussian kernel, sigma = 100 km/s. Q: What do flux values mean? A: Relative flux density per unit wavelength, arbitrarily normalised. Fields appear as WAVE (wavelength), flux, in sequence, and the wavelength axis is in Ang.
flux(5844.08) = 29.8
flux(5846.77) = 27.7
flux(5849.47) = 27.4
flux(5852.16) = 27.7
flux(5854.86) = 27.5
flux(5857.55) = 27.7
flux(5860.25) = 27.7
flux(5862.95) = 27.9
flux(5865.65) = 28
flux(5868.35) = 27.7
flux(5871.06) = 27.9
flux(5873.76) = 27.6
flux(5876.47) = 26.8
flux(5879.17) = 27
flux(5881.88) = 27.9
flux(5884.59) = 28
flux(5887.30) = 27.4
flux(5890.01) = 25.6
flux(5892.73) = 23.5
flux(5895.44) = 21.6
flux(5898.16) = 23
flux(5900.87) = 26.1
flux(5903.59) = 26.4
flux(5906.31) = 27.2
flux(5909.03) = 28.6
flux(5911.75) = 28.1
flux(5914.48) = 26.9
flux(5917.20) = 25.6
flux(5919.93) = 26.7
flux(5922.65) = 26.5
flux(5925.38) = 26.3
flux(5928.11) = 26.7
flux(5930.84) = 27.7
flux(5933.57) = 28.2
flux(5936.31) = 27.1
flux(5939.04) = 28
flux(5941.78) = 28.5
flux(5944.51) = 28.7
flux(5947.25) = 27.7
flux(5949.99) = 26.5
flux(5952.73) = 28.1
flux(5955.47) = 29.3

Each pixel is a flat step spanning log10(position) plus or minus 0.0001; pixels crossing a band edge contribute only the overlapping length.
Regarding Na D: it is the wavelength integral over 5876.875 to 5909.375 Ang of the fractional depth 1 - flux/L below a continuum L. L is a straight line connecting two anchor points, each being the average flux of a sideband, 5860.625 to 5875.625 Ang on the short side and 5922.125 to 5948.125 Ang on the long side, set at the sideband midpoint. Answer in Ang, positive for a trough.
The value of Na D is 2.0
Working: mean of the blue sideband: 27.8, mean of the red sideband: 27.6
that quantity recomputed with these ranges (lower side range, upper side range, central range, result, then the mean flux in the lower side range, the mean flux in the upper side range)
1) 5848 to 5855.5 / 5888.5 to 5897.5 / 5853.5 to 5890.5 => -2.9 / 27.5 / 23.6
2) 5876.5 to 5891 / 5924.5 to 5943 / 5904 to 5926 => 0.3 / 27.2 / 27.5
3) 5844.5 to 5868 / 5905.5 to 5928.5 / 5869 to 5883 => 0.0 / 27.8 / 27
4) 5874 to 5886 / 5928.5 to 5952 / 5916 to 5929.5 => 0.6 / 27.4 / 27.8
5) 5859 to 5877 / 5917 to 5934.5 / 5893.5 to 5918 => 1.1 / 27.7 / 26.9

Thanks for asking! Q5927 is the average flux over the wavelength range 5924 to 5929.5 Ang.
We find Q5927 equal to 26.5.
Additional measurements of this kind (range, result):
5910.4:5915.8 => 27.5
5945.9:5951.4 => 27.1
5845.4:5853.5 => 27.6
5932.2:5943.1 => 27.9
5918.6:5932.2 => 26.8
